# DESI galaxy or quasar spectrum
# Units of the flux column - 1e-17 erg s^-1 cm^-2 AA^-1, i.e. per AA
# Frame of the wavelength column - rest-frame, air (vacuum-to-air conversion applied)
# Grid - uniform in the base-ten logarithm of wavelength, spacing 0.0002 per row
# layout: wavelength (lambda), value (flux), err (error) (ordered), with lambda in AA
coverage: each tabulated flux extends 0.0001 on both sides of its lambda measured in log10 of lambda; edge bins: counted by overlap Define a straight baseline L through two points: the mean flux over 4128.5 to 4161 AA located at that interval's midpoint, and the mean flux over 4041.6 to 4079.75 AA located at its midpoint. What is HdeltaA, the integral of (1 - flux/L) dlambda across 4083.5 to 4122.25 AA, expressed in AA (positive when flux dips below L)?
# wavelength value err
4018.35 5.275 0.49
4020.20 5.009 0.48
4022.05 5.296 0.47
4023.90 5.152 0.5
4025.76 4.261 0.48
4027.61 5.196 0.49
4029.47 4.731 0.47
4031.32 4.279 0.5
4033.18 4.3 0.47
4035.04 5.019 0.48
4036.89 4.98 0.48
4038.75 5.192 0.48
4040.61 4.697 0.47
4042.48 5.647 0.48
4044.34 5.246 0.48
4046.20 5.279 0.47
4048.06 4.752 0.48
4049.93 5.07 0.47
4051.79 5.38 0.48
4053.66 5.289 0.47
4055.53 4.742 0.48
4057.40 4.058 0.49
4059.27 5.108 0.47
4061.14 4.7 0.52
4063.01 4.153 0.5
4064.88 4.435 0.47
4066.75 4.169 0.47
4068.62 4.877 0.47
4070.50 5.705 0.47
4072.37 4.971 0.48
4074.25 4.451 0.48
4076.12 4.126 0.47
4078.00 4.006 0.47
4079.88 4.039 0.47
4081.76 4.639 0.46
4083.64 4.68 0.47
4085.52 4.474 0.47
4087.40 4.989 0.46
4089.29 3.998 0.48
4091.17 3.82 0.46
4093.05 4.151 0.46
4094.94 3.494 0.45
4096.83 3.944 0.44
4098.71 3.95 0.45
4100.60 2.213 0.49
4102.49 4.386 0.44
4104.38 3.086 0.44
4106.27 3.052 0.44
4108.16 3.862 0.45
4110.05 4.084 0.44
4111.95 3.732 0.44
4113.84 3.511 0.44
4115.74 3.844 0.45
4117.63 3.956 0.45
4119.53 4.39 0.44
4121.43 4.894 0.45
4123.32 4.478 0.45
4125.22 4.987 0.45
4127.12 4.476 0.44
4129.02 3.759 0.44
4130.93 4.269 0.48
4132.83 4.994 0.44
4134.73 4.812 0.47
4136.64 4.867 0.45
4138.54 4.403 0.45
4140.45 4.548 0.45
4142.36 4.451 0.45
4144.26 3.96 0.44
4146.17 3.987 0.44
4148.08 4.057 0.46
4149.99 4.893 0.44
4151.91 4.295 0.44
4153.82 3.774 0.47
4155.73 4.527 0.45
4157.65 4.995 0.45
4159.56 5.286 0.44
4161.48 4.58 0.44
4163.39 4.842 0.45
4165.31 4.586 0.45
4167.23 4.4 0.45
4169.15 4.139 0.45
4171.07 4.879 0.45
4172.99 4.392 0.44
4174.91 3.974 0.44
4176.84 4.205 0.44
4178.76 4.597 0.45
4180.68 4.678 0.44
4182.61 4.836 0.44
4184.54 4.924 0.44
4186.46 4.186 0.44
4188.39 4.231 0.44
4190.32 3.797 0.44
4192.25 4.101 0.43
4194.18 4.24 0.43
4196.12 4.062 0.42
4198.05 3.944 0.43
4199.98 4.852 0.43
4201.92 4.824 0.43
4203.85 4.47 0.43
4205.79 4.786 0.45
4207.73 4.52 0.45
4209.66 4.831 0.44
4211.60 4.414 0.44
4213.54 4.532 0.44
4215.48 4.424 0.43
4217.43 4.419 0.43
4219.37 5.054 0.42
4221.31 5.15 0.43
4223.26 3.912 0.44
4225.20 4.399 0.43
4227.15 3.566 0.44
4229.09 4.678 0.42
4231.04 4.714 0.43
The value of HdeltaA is 6.0 AA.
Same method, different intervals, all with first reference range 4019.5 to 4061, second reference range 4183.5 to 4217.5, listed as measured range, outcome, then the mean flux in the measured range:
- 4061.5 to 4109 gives 6.4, 4.15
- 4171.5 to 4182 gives 0.2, 4.41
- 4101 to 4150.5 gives 4.9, 4.19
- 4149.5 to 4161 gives -0.1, 4.61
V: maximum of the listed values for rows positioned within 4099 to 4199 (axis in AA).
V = 5.286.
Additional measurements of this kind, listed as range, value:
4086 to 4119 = 4.989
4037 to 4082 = 5.705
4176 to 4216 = 4.924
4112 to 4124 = 4.894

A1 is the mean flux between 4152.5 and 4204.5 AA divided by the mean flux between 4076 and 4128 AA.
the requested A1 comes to 1.10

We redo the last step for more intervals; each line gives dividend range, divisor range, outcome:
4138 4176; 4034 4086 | 0.93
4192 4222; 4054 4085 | 1.00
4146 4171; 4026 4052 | 0.91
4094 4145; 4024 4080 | 0.86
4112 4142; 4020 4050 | 0.89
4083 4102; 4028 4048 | 0.80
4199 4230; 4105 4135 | 1.09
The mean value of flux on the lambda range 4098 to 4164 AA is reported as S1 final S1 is 4.23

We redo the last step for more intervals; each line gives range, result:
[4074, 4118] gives 3.93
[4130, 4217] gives 4.47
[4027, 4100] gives 4.62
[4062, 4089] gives 4.54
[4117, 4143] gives 4.53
